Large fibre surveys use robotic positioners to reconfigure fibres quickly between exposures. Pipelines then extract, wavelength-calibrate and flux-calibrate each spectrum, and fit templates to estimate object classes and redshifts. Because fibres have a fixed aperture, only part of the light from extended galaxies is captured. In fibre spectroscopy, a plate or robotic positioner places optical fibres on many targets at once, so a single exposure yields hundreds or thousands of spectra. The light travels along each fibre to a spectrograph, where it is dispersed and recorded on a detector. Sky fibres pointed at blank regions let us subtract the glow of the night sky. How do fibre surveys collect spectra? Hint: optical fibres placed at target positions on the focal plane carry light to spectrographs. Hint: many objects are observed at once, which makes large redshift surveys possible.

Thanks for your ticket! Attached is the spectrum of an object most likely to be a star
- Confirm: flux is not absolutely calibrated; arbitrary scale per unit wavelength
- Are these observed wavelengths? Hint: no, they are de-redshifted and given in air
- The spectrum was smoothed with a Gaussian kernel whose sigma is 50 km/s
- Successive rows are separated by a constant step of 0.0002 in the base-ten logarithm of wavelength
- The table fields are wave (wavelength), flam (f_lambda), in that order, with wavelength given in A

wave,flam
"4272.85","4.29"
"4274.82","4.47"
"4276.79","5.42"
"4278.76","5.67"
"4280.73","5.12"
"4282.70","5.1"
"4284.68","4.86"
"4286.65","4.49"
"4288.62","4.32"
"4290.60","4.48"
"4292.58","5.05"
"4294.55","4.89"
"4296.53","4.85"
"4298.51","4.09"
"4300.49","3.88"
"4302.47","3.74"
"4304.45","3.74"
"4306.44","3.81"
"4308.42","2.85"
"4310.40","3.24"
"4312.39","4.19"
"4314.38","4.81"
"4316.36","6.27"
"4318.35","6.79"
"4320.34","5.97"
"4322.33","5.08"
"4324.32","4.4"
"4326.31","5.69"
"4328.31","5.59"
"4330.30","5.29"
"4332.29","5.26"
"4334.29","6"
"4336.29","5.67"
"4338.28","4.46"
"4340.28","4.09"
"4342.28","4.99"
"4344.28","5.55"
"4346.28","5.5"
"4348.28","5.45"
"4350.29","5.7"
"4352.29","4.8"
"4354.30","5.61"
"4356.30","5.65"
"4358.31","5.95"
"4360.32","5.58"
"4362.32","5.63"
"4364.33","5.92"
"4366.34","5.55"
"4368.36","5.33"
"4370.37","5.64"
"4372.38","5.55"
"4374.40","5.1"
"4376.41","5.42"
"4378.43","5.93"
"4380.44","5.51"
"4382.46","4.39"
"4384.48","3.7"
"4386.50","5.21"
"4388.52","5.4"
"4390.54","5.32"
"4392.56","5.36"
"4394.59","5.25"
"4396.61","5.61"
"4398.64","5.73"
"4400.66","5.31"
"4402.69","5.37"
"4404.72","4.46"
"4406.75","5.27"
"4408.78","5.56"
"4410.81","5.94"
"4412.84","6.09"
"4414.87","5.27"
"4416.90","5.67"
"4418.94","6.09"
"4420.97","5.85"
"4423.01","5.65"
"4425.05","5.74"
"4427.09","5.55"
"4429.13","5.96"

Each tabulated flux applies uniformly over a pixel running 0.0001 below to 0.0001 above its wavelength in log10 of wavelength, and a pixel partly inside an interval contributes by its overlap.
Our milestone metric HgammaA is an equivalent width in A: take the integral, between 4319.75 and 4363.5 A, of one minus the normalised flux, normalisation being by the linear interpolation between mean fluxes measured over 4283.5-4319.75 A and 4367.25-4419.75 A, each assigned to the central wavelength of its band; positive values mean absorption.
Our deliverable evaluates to -4.4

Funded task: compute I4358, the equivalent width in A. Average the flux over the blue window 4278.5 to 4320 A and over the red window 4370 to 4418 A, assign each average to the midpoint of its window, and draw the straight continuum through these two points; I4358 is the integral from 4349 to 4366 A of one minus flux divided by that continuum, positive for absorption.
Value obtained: -1.87 A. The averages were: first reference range 4.59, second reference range 5.33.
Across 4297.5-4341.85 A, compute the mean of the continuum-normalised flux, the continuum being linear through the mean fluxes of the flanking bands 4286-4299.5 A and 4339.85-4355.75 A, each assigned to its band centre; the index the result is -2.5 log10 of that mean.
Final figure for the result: 0.04 mag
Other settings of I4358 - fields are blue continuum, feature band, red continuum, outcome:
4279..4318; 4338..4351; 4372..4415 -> -0.7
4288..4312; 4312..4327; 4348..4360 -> -2.8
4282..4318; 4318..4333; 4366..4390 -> -2.5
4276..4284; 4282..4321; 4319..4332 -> 5.7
